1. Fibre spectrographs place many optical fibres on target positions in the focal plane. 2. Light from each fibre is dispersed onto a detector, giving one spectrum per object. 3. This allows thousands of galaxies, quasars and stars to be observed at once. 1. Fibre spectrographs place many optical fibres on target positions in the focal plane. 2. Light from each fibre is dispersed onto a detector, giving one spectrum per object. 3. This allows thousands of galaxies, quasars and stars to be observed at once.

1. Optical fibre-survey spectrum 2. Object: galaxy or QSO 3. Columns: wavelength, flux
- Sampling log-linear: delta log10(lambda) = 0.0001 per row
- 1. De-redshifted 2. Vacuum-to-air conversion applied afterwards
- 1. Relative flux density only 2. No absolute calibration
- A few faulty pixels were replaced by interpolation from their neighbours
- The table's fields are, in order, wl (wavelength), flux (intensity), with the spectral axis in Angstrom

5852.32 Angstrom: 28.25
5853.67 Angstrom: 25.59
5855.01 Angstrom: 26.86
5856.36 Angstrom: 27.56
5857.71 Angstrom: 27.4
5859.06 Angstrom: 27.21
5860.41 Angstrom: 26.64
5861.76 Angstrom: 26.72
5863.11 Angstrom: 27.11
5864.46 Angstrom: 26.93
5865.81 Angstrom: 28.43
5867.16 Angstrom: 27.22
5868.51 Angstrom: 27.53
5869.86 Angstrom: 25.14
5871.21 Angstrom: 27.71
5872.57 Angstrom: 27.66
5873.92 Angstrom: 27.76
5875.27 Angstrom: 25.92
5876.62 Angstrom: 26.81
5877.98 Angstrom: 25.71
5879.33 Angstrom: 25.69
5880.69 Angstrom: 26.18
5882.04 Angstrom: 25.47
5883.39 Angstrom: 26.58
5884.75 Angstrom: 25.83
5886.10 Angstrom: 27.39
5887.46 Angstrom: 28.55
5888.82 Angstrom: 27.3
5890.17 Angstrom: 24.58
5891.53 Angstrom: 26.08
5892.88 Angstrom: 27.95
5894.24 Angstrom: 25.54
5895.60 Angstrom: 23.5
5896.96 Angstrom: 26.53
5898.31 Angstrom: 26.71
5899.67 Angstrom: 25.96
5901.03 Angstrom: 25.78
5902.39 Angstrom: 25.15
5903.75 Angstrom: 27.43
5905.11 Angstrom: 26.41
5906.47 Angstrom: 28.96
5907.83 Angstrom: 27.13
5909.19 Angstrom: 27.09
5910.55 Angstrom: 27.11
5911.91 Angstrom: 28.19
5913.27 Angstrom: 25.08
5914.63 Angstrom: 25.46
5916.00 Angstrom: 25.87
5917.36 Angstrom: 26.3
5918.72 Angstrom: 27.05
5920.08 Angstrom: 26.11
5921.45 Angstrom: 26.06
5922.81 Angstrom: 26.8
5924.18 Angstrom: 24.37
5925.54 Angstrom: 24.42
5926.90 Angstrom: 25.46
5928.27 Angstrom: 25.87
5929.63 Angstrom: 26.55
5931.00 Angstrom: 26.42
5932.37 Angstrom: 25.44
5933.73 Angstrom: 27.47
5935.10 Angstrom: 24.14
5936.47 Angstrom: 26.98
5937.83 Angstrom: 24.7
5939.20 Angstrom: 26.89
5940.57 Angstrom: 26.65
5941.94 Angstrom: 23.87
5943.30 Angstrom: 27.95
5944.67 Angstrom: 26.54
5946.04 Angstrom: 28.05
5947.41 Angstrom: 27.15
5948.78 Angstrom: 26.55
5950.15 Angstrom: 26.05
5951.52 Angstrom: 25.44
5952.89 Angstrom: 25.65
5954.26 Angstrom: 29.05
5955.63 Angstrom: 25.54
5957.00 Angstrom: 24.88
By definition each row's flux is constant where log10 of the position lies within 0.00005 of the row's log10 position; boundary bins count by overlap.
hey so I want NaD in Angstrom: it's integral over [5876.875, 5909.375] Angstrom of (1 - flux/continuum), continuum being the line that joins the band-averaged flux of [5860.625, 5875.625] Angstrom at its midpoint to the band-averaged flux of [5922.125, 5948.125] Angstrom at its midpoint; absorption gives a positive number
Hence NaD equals 0.4 Angstrom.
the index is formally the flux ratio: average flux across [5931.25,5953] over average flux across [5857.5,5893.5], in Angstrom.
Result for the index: 1.0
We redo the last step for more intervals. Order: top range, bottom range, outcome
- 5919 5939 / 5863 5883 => 0.97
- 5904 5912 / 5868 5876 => 1.02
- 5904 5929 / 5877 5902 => 1.01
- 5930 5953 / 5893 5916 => 0.99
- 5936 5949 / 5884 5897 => 1.01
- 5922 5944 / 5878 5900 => 0.99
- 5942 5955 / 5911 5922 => 1.02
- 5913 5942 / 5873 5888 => 0.97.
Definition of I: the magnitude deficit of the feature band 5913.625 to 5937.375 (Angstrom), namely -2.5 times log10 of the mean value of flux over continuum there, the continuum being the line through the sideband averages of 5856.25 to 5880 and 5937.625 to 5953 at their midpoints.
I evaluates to 0.03 mag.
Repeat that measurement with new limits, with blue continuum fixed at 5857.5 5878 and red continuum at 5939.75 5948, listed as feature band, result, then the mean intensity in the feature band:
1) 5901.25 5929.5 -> 0.02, 26.3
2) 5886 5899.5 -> 0.02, 26.4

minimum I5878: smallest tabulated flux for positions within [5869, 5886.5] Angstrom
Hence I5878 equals 25.14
